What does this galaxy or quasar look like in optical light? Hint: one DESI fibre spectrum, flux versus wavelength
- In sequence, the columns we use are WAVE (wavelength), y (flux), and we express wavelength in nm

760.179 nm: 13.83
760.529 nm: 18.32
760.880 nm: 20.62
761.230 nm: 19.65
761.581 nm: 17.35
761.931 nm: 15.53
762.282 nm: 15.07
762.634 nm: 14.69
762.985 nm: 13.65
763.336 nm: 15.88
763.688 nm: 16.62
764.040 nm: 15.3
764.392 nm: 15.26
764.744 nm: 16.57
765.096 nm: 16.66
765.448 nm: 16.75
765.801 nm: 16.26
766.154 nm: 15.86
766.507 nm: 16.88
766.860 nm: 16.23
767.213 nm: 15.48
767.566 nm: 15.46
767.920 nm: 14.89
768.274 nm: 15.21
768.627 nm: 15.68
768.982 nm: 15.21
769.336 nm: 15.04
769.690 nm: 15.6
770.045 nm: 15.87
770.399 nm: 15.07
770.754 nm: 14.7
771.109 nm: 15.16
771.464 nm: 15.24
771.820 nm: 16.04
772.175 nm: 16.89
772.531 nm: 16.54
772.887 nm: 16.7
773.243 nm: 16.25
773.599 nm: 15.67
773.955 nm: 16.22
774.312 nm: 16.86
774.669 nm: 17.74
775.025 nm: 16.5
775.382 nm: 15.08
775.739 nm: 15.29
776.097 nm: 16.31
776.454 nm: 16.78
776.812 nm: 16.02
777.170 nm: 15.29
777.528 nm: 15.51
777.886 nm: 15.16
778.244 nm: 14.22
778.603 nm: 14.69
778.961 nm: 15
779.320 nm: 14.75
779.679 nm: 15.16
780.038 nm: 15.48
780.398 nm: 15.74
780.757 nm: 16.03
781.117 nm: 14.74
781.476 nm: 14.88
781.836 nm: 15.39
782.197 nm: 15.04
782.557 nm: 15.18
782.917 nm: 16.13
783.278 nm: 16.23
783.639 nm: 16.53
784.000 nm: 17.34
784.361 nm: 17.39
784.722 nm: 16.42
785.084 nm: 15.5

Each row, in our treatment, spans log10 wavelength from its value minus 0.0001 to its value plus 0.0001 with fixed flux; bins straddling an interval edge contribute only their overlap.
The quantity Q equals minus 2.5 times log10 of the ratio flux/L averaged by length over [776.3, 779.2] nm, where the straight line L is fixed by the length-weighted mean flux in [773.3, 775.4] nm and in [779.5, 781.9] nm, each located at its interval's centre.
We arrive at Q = 0.04 mag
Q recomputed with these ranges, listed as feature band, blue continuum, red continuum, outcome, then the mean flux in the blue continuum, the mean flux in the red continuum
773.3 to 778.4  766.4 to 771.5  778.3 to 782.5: -0.046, 15.4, 15.1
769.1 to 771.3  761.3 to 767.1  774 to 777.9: 0.055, 16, 16.1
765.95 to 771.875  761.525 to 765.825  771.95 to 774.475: 0.043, 15.8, 16.4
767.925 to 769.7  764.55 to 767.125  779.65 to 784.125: 0.069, 16.4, 15.7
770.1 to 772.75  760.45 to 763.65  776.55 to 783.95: 0.023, 16.7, 15.4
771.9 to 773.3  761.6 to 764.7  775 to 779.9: -0.081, 15.4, 15.4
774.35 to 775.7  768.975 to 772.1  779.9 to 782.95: -0.068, 15.4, 15.4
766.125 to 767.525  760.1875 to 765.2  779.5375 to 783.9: 0.010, 16.4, 15.6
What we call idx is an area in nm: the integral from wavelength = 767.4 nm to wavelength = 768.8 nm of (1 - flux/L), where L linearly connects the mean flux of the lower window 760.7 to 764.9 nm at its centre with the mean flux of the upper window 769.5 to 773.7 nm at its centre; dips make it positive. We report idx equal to 0.063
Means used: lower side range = 16.3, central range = 15.3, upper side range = 15.8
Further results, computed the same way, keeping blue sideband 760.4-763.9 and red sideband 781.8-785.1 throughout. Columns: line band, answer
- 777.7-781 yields 0.23 nm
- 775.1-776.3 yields 0.05 nm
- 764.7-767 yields 0.02 nm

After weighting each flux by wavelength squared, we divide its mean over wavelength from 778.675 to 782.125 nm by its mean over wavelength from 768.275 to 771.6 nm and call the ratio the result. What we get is 1.02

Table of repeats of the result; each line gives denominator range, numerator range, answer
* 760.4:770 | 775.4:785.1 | 1.01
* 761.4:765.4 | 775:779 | 1.02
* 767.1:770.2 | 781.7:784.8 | 1.09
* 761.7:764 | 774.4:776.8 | 1.10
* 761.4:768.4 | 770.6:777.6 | 1.04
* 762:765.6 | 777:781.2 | 1.01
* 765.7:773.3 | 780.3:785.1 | 1.05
